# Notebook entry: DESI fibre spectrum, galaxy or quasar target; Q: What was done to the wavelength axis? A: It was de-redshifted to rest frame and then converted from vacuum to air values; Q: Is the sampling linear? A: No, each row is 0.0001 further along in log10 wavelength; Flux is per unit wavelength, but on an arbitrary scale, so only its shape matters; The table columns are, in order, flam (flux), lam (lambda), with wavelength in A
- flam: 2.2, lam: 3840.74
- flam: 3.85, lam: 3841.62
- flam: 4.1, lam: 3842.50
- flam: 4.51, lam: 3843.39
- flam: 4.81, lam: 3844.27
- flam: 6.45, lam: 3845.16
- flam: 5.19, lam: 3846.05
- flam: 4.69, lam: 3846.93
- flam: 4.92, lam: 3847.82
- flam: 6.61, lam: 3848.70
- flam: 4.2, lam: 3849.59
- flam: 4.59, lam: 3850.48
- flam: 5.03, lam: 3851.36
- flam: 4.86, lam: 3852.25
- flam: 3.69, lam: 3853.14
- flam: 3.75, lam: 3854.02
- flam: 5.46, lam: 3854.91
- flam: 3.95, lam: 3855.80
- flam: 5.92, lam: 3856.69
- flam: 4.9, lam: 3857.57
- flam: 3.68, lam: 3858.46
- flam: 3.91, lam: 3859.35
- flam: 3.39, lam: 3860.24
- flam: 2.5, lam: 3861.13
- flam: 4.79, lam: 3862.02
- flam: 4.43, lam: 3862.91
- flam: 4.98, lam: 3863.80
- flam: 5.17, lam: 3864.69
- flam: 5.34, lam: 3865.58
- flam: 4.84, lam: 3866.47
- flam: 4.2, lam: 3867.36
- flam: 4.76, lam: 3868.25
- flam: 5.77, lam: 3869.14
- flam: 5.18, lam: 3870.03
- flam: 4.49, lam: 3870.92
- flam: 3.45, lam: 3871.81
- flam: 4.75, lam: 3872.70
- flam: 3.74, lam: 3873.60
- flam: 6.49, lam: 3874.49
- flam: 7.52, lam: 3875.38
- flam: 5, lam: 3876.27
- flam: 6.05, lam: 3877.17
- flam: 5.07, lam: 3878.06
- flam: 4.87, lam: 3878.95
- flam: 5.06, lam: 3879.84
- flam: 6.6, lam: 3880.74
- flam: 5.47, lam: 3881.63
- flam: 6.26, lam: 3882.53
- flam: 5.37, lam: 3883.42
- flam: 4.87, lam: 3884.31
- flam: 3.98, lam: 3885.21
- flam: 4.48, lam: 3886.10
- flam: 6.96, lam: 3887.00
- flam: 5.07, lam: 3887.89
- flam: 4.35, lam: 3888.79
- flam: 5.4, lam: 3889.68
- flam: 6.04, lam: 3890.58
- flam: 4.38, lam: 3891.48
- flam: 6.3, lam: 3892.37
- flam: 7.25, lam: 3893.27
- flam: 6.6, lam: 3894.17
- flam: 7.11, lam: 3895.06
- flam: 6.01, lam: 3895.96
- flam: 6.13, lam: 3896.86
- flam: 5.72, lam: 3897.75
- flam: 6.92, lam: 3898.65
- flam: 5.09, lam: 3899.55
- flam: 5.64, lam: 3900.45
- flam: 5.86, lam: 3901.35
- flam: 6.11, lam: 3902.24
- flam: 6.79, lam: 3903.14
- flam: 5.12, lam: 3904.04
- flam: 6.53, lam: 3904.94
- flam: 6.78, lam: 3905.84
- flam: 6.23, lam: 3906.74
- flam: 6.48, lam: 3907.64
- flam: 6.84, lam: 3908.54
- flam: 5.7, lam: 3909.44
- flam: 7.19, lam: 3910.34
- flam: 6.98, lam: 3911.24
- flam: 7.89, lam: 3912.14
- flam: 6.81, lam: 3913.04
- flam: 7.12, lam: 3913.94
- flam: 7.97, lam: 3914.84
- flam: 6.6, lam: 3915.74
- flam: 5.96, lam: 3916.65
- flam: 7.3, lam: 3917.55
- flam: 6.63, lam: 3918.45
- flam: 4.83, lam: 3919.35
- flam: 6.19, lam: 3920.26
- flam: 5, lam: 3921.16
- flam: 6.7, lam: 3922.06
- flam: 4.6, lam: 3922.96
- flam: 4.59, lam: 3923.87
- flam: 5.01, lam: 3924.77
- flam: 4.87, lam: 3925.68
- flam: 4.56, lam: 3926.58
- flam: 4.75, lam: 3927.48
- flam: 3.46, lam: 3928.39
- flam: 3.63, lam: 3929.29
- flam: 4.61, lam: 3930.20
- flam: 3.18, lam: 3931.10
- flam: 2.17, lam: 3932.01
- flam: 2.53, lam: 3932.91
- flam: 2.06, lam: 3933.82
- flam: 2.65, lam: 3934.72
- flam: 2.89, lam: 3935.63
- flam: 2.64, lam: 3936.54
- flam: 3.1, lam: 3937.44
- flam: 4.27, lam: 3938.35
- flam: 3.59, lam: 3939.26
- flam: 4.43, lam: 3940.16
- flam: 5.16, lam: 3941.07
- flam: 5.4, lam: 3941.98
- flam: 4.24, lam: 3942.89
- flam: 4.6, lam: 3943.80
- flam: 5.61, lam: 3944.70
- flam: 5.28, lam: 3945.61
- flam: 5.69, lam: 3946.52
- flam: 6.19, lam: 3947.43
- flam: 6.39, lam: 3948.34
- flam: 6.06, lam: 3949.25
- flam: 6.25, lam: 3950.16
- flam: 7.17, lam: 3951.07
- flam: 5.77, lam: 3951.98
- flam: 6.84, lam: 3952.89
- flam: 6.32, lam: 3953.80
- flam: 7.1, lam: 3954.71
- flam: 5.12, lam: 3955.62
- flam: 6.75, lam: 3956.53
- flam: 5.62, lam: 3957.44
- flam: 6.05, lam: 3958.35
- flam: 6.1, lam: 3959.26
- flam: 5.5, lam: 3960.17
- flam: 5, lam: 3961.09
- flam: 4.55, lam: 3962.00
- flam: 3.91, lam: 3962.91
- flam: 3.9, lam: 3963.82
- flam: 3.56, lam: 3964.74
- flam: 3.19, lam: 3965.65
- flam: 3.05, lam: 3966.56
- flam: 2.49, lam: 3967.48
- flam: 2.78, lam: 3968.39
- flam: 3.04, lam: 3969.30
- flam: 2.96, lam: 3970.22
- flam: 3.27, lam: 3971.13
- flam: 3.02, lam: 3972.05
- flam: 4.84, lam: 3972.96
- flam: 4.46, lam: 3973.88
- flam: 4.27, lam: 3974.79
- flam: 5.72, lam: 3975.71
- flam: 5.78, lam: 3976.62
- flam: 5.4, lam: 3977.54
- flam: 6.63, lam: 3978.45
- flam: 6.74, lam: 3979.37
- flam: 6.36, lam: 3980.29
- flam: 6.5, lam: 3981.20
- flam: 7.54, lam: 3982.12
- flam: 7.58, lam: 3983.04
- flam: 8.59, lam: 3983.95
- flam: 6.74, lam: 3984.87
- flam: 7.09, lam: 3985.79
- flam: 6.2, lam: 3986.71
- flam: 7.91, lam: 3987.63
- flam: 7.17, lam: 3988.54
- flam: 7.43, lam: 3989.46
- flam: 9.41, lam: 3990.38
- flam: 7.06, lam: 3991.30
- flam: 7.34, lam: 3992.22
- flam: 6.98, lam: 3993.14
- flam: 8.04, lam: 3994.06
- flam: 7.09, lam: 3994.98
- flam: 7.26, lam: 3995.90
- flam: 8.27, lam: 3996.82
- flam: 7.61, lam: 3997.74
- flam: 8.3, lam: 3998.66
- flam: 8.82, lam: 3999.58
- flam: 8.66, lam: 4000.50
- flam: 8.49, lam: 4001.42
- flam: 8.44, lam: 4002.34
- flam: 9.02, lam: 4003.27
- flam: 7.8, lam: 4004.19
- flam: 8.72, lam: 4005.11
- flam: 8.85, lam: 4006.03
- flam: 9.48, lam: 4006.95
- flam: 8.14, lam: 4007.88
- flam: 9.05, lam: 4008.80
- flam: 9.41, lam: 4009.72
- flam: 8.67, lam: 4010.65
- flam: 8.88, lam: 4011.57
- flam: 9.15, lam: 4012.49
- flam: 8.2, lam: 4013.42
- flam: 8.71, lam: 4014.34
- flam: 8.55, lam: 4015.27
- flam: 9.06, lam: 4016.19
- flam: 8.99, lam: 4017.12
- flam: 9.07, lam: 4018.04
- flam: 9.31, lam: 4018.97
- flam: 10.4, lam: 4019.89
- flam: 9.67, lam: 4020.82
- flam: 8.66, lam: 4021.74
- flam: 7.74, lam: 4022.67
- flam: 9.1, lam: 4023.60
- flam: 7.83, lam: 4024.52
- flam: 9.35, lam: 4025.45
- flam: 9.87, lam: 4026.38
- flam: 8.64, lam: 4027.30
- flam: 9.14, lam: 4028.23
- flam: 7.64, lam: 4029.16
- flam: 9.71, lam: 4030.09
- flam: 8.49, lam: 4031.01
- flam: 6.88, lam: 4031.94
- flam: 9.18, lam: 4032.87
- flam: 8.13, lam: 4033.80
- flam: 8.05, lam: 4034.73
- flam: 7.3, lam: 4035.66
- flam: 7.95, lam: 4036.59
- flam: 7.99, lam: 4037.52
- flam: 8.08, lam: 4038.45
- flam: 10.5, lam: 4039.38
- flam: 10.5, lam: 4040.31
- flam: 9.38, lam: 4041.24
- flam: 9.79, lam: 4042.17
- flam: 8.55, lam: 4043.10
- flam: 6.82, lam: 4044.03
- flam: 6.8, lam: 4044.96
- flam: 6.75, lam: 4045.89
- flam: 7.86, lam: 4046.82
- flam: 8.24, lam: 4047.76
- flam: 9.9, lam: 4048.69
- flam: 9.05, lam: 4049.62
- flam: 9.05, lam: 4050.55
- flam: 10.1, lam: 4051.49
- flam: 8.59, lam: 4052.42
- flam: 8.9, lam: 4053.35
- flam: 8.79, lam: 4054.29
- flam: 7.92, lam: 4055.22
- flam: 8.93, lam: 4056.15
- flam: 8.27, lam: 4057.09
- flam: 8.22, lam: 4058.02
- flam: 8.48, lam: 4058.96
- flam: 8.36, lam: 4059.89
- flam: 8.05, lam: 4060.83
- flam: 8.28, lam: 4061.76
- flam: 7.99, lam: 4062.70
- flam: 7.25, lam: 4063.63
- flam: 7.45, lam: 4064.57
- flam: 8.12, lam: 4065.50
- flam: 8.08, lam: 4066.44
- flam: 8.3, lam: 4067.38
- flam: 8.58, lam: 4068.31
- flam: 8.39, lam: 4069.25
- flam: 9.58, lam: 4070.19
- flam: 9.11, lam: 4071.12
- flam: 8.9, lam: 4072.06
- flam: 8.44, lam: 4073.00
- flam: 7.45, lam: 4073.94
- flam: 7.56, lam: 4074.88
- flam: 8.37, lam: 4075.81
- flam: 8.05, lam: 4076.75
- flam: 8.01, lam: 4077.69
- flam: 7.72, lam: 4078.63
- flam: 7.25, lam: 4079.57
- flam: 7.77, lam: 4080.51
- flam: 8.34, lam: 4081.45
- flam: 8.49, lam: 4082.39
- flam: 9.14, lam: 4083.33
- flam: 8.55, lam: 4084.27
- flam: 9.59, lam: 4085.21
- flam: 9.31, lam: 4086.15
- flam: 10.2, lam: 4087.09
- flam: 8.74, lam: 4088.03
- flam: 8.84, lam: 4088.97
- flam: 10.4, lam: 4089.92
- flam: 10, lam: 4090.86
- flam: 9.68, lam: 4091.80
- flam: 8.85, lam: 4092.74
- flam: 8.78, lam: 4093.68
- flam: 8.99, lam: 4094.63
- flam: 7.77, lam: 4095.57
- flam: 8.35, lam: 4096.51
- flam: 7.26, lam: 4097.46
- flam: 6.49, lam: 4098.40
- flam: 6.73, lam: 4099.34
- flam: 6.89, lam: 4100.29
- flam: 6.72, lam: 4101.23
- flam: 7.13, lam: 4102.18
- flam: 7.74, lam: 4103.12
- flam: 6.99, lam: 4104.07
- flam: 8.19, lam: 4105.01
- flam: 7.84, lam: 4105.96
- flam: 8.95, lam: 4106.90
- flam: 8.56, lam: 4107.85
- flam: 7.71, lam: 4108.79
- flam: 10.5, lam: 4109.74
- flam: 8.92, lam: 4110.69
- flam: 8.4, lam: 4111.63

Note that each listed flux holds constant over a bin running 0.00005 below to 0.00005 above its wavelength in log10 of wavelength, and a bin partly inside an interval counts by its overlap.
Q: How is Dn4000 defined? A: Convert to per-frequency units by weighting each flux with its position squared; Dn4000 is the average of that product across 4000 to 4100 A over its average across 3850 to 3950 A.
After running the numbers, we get 1.78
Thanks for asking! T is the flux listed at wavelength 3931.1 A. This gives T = 3.18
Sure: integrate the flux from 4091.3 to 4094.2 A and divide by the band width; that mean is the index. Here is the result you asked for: 9.11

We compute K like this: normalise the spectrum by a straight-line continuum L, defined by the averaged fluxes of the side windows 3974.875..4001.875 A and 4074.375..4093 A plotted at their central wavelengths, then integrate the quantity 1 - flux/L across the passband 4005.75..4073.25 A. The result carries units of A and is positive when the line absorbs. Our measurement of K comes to -4.78 A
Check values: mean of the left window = 7.29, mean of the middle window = 8.62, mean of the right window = 8.74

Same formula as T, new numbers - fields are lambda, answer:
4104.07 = 6.99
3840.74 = 2.2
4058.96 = 8.48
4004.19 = 7.8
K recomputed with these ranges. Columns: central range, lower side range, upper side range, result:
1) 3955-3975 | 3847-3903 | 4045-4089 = 7.24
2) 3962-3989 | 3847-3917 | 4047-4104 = 6.78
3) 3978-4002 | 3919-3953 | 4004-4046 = -1.46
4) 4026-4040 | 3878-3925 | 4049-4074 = -0.82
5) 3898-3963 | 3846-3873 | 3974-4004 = 6.68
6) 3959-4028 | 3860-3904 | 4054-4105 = -0.22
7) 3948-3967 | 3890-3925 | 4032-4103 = 4.03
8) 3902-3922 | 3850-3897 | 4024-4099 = -2.49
